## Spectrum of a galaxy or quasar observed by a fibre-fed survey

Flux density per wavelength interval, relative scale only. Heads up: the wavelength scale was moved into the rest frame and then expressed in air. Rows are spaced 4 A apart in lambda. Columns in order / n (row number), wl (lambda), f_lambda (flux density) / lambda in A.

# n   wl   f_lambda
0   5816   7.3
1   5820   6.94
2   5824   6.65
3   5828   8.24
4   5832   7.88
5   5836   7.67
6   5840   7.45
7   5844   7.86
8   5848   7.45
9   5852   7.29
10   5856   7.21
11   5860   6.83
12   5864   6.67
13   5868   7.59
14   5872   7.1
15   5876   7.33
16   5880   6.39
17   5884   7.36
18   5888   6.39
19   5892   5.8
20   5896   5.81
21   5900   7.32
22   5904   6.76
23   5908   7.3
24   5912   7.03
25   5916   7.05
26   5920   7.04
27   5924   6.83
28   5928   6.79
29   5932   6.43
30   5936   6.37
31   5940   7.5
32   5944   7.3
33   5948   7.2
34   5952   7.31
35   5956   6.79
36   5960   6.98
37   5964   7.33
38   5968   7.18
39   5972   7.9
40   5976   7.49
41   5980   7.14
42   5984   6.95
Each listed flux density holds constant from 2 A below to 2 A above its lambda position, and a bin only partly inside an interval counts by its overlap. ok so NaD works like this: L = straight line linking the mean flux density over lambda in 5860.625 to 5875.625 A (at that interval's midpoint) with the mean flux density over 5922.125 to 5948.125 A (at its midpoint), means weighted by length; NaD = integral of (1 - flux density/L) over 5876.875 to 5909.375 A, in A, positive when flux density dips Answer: 1.8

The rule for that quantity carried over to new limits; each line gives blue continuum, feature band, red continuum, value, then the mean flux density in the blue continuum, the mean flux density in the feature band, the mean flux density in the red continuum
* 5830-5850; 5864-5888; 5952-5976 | 1.6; 7.66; 7.05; 7.26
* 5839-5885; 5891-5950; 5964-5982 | 3.7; 7.2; 6.85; 7.42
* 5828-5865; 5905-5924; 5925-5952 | 0.1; 7.43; 7.06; 6.96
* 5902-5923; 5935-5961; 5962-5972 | 0.6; 7.03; 7.09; 7.38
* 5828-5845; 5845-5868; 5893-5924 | 1.1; 7.77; 7.17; 6.86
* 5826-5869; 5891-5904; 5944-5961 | 1.6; 7.46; 6.42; 7.1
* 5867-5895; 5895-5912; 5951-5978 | 0.1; 6.79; 6.88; 7.28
